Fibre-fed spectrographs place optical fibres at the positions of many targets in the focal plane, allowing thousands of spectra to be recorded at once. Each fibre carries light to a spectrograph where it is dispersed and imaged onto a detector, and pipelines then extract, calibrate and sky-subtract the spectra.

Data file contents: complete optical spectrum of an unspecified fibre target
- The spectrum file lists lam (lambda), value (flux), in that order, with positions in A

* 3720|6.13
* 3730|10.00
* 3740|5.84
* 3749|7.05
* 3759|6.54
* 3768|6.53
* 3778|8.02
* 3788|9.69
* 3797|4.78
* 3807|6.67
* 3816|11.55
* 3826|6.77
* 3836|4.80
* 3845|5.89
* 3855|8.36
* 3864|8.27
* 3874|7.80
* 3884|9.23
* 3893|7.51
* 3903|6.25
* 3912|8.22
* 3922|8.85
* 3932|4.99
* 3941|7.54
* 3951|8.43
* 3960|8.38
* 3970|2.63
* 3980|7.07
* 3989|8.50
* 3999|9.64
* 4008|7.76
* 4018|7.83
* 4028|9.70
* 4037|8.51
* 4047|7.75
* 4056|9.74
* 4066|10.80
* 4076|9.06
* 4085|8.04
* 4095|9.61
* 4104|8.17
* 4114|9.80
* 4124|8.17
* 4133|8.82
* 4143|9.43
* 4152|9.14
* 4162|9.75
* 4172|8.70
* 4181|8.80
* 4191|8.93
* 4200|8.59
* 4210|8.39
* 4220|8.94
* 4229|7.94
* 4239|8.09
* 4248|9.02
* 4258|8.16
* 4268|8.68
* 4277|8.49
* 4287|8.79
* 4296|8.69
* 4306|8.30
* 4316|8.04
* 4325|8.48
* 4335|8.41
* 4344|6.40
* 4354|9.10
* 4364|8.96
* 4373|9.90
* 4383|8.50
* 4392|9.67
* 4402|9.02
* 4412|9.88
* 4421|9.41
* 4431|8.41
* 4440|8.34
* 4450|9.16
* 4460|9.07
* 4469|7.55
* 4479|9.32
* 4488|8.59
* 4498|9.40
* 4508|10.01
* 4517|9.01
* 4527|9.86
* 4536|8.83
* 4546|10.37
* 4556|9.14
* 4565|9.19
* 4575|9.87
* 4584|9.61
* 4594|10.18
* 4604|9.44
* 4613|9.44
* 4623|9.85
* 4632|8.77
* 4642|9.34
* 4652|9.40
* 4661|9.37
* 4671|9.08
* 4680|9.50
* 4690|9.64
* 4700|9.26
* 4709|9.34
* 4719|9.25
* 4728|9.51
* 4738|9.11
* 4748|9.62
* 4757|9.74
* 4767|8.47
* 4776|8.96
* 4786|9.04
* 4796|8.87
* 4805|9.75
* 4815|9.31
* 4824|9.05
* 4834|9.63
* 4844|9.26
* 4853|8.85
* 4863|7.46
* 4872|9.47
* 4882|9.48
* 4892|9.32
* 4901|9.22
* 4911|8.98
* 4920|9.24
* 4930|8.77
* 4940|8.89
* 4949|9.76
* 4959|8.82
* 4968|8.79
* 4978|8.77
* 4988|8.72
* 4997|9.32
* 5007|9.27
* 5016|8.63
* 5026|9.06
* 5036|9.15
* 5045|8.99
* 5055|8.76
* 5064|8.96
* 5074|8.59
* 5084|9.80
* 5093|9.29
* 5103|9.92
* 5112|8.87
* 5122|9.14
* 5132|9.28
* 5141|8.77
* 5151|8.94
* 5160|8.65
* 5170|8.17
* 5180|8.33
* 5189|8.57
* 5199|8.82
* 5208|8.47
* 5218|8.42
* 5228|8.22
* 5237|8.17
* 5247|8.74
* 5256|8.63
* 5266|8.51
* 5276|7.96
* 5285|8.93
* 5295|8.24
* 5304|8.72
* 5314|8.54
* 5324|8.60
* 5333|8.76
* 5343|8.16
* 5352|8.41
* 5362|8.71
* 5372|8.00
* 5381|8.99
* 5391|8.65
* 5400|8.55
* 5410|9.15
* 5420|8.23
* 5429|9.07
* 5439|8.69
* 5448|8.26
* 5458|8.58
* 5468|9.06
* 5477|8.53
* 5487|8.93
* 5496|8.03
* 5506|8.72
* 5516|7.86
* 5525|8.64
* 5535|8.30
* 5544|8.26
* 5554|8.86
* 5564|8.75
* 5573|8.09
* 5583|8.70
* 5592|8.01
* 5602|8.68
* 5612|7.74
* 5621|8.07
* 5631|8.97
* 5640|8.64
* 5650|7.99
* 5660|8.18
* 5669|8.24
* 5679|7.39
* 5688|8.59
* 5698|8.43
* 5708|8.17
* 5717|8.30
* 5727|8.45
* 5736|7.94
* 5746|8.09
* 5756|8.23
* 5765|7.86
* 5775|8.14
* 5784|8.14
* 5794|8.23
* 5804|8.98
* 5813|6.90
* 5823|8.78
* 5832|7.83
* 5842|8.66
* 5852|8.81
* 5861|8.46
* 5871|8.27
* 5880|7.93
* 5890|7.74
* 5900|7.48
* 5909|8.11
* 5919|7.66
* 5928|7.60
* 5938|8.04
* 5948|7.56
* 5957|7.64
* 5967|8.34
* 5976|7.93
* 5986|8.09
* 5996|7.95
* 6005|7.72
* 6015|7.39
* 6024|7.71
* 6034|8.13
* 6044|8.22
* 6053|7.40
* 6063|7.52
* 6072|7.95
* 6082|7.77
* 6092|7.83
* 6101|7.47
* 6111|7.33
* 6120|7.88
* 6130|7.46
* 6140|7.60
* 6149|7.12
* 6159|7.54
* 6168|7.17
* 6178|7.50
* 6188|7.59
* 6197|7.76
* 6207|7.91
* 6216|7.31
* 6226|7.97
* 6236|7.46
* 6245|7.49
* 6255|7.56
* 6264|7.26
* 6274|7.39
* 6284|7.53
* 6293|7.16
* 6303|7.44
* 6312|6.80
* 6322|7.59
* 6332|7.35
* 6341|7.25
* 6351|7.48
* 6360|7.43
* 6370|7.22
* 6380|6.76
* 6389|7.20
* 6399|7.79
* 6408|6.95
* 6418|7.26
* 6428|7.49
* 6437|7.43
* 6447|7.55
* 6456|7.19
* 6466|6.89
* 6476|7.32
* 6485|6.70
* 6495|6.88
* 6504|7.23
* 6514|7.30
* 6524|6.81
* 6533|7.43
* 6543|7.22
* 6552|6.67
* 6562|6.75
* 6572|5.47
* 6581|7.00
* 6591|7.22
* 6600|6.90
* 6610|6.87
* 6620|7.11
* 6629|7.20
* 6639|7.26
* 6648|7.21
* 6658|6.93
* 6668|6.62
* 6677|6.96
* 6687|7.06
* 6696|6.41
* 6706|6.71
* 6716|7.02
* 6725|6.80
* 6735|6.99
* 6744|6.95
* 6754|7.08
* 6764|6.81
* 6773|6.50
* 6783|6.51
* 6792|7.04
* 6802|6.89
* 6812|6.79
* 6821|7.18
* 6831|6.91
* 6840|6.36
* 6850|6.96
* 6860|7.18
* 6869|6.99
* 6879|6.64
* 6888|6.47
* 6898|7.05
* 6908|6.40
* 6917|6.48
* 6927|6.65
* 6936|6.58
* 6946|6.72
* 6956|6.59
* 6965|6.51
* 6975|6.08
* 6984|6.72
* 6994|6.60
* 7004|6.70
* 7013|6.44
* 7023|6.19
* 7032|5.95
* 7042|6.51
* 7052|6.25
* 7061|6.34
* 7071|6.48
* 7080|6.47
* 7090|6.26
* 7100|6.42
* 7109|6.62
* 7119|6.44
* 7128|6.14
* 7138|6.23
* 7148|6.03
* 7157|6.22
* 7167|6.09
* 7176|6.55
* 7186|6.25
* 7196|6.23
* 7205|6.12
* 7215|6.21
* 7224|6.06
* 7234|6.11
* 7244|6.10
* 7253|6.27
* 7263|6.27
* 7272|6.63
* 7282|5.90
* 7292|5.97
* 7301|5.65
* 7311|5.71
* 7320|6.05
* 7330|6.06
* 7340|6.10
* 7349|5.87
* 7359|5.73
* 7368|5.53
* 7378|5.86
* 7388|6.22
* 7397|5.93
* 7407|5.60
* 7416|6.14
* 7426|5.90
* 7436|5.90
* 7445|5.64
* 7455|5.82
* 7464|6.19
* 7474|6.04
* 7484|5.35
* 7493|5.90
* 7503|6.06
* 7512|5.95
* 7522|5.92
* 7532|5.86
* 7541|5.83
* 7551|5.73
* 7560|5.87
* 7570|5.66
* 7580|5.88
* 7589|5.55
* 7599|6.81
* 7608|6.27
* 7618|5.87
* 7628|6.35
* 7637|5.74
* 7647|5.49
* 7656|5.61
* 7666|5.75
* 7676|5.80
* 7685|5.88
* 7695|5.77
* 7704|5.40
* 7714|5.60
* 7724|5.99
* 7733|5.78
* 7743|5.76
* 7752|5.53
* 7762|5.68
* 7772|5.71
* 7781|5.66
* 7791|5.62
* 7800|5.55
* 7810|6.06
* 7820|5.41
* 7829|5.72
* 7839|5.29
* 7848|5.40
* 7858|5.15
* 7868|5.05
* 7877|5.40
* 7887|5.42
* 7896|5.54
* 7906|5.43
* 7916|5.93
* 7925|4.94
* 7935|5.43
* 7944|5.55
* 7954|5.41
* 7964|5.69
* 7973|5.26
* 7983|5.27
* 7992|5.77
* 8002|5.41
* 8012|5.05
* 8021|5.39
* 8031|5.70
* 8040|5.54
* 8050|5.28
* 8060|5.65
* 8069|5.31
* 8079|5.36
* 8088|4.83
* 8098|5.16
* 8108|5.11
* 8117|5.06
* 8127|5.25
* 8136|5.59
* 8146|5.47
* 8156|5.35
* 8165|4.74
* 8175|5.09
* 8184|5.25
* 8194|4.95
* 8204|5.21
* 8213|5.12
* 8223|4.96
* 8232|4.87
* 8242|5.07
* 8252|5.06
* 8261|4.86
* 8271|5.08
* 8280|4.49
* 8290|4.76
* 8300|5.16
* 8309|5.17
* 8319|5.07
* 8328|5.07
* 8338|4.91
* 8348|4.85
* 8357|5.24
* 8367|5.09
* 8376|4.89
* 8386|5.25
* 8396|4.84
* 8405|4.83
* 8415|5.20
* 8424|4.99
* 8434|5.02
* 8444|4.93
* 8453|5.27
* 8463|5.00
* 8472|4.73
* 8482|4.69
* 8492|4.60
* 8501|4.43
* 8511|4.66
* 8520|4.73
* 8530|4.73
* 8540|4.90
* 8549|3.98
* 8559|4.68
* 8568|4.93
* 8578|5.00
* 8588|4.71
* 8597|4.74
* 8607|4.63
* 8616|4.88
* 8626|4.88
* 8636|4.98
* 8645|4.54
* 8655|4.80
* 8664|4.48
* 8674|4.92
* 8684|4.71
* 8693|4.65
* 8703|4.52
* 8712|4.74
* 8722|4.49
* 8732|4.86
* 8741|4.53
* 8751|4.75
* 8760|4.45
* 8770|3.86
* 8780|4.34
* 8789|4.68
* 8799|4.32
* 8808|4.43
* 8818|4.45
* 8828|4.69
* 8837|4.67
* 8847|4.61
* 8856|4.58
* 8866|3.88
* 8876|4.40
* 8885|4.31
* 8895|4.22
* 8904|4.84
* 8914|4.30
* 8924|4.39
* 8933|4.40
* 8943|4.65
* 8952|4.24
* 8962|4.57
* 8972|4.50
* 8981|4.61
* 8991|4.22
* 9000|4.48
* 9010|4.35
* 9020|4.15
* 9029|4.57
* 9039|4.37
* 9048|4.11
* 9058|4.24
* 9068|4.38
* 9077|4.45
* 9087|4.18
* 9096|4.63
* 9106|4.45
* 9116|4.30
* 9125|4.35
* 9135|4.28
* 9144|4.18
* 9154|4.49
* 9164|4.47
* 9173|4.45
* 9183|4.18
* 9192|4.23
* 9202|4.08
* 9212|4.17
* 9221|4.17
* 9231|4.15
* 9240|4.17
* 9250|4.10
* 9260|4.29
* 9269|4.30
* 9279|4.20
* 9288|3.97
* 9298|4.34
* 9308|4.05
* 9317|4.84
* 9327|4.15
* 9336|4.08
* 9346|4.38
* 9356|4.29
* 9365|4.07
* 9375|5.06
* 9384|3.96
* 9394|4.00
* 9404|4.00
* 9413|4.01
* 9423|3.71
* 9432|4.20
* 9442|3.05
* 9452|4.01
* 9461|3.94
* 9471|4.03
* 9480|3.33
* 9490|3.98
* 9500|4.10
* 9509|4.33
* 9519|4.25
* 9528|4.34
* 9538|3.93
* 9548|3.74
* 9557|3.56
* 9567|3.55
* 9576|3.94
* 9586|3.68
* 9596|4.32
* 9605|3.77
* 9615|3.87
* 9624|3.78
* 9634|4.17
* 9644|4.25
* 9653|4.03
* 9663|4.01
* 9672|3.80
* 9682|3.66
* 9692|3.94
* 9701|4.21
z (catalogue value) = 0.00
